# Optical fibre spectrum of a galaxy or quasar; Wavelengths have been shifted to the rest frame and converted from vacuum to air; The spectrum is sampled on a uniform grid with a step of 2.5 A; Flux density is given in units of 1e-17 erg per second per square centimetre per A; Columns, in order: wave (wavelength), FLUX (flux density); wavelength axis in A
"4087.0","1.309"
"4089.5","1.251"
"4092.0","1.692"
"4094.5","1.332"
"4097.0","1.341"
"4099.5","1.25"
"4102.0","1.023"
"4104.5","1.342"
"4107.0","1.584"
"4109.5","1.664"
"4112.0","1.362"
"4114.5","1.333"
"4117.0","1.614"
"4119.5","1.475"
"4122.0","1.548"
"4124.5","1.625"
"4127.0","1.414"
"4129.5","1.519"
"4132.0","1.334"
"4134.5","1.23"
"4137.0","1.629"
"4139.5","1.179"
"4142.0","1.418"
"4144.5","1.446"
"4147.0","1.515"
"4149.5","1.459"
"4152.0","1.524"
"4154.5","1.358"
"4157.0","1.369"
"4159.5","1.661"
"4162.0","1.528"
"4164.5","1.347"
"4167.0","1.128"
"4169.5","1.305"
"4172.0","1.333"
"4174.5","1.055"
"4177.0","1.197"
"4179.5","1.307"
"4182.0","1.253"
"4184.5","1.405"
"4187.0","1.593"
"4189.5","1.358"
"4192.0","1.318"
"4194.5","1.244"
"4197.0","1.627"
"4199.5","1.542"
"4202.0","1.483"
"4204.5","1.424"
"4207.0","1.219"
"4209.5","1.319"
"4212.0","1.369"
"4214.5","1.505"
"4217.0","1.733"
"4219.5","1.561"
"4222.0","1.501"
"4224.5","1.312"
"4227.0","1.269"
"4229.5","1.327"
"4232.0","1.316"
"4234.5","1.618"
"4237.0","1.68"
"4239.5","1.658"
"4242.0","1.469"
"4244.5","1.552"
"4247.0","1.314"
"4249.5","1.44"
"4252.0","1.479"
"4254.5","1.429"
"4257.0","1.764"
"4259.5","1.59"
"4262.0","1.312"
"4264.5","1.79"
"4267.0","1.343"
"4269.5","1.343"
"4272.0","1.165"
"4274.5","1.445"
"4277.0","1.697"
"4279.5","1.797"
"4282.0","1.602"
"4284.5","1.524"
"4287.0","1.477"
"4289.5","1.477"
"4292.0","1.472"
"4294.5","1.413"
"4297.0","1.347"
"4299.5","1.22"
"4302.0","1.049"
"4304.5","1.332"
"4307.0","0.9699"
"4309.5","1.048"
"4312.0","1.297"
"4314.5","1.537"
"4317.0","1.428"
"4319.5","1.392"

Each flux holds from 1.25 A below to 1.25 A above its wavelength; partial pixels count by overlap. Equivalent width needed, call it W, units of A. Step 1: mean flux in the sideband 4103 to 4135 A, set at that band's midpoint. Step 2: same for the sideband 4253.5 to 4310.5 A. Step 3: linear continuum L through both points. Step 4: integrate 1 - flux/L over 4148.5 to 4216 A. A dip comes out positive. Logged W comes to 3.2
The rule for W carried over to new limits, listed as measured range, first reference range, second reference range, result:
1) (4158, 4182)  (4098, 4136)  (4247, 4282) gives 2.2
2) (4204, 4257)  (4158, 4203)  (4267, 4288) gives -0.9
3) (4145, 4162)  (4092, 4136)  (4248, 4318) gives -0.7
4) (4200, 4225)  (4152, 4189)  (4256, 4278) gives -0.7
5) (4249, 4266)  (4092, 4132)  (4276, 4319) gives -1.8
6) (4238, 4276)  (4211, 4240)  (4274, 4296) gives 1.0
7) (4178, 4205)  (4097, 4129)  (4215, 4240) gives 1.2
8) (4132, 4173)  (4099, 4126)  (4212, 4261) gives 1.7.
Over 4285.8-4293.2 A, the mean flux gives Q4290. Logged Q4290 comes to 1.48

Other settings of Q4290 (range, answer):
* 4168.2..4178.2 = 1.22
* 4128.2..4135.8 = 1.36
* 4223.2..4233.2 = 1.31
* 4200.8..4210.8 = 1.36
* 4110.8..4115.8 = 1.35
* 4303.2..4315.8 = 1.24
